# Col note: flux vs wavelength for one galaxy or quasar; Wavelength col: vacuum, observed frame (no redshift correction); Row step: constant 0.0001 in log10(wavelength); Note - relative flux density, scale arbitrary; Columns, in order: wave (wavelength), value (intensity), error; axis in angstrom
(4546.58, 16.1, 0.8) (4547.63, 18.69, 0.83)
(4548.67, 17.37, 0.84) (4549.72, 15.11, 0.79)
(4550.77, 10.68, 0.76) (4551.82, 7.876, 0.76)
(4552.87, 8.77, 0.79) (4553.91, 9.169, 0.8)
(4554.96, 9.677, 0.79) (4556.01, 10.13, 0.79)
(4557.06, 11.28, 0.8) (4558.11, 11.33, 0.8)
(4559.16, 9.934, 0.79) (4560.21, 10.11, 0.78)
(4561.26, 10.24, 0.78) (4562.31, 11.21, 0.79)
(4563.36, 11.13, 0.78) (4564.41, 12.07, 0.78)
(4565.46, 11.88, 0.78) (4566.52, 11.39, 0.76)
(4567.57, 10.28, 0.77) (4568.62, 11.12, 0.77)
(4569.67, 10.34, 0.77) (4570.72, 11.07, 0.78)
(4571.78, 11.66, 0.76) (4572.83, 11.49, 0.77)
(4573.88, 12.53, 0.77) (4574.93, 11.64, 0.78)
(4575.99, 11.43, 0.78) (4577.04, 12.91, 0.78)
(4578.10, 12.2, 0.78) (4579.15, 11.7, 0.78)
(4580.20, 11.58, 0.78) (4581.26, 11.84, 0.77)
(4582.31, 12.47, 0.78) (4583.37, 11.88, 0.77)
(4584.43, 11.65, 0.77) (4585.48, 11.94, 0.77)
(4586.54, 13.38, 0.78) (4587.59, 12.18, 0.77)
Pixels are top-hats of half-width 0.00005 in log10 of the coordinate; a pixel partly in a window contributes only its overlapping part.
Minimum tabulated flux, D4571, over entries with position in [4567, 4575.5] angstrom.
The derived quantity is 10.28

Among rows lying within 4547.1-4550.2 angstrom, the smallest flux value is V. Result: 15.11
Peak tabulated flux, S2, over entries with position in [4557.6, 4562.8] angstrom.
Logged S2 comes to 11.33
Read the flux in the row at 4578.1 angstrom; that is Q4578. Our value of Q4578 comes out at 12.2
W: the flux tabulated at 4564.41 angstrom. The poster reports 12.07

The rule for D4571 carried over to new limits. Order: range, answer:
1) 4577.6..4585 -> 11.58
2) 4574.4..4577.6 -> 11.43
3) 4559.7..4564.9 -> 10.11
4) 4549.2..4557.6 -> 7.876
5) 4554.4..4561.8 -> 9.677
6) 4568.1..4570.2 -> 10.34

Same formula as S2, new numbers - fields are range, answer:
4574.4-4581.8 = 12.91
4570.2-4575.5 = 12.53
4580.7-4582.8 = 12.47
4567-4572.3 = 11.66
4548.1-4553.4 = 17.37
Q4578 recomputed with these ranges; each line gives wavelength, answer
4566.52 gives 11.39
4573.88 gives 12.53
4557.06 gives 11.28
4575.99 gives 11.43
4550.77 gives 10.68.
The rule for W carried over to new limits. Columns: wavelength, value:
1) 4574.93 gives 11.64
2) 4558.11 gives 11.33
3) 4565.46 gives 11.88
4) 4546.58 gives 16.1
